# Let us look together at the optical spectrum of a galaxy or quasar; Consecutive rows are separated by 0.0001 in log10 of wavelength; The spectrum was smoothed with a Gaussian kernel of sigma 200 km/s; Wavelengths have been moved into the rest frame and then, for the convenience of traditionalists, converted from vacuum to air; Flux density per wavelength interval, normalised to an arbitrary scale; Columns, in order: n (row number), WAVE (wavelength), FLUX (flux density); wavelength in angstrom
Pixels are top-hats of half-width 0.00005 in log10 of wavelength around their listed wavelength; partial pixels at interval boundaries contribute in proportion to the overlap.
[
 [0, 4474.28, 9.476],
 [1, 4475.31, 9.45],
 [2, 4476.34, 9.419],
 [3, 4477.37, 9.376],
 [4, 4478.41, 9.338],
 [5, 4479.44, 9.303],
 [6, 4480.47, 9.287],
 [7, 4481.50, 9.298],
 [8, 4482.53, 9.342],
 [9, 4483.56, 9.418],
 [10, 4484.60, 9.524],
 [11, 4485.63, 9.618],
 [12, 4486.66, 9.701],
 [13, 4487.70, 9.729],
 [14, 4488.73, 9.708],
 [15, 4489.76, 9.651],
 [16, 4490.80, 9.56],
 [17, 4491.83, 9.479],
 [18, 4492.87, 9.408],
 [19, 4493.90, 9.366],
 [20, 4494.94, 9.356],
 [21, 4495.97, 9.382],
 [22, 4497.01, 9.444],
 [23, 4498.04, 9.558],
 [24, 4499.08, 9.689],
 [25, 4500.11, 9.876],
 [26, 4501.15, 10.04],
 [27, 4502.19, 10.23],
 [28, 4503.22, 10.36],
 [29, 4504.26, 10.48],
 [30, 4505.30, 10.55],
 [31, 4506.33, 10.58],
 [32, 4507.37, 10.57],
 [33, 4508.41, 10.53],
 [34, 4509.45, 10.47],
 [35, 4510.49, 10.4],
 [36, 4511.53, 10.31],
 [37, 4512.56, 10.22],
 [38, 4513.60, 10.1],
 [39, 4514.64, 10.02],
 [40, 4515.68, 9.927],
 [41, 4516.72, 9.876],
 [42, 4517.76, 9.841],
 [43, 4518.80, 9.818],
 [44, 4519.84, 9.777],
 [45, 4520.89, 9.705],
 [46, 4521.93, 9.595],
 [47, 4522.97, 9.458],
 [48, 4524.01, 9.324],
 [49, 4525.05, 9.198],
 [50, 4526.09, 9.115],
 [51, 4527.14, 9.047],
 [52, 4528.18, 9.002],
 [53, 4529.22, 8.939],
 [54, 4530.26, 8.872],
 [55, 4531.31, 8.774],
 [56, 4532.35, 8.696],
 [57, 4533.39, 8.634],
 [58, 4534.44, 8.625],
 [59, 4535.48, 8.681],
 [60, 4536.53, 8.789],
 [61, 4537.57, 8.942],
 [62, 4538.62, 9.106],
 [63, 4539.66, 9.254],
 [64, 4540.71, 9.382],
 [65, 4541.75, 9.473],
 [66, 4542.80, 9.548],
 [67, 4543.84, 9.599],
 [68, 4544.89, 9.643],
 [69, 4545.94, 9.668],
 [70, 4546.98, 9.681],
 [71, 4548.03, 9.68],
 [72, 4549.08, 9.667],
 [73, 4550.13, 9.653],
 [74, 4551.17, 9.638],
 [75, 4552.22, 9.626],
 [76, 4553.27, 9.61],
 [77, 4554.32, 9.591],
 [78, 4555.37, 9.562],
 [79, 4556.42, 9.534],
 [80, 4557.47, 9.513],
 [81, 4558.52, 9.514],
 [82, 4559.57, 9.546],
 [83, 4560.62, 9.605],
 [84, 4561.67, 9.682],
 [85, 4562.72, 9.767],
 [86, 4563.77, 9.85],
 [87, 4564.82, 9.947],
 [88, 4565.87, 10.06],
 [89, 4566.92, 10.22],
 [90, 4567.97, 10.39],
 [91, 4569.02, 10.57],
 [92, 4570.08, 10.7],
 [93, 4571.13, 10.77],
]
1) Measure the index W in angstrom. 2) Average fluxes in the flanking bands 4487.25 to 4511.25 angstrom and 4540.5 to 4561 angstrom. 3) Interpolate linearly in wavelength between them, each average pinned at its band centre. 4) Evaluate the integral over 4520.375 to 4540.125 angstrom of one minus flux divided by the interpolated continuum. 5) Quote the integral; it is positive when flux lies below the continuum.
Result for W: 1.4 angstrom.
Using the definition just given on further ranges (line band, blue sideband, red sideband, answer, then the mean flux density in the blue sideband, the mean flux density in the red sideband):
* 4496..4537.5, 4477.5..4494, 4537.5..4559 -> -0.7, 9.48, 9.53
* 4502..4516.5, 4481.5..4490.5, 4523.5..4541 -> -1.7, 9.57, 8.96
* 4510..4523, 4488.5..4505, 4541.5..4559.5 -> -0.3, 9.73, 9.6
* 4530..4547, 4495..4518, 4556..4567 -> 1.3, 10.1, 9.74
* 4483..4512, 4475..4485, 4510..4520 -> -0.5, 9.37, 10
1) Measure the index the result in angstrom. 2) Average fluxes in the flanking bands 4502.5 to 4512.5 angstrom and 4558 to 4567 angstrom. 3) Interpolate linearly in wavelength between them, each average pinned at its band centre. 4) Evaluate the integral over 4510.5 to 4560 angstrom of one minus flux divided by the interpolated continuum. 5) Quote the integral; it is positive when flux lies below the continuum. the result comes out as 3.3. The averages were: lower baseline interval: 10.5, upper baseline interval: 9.78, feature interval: 9.45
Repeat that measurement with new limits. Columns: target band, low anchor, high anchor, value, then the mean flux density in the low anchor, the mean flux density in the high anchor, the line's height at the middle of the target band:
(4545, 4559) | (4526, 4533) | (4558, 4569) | -0.08 angstrom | 8.9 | 9.9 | 9.56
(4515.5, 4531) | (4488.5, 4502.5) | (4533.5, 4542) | -0.34 angstrom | 9.61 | 9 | 9.21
